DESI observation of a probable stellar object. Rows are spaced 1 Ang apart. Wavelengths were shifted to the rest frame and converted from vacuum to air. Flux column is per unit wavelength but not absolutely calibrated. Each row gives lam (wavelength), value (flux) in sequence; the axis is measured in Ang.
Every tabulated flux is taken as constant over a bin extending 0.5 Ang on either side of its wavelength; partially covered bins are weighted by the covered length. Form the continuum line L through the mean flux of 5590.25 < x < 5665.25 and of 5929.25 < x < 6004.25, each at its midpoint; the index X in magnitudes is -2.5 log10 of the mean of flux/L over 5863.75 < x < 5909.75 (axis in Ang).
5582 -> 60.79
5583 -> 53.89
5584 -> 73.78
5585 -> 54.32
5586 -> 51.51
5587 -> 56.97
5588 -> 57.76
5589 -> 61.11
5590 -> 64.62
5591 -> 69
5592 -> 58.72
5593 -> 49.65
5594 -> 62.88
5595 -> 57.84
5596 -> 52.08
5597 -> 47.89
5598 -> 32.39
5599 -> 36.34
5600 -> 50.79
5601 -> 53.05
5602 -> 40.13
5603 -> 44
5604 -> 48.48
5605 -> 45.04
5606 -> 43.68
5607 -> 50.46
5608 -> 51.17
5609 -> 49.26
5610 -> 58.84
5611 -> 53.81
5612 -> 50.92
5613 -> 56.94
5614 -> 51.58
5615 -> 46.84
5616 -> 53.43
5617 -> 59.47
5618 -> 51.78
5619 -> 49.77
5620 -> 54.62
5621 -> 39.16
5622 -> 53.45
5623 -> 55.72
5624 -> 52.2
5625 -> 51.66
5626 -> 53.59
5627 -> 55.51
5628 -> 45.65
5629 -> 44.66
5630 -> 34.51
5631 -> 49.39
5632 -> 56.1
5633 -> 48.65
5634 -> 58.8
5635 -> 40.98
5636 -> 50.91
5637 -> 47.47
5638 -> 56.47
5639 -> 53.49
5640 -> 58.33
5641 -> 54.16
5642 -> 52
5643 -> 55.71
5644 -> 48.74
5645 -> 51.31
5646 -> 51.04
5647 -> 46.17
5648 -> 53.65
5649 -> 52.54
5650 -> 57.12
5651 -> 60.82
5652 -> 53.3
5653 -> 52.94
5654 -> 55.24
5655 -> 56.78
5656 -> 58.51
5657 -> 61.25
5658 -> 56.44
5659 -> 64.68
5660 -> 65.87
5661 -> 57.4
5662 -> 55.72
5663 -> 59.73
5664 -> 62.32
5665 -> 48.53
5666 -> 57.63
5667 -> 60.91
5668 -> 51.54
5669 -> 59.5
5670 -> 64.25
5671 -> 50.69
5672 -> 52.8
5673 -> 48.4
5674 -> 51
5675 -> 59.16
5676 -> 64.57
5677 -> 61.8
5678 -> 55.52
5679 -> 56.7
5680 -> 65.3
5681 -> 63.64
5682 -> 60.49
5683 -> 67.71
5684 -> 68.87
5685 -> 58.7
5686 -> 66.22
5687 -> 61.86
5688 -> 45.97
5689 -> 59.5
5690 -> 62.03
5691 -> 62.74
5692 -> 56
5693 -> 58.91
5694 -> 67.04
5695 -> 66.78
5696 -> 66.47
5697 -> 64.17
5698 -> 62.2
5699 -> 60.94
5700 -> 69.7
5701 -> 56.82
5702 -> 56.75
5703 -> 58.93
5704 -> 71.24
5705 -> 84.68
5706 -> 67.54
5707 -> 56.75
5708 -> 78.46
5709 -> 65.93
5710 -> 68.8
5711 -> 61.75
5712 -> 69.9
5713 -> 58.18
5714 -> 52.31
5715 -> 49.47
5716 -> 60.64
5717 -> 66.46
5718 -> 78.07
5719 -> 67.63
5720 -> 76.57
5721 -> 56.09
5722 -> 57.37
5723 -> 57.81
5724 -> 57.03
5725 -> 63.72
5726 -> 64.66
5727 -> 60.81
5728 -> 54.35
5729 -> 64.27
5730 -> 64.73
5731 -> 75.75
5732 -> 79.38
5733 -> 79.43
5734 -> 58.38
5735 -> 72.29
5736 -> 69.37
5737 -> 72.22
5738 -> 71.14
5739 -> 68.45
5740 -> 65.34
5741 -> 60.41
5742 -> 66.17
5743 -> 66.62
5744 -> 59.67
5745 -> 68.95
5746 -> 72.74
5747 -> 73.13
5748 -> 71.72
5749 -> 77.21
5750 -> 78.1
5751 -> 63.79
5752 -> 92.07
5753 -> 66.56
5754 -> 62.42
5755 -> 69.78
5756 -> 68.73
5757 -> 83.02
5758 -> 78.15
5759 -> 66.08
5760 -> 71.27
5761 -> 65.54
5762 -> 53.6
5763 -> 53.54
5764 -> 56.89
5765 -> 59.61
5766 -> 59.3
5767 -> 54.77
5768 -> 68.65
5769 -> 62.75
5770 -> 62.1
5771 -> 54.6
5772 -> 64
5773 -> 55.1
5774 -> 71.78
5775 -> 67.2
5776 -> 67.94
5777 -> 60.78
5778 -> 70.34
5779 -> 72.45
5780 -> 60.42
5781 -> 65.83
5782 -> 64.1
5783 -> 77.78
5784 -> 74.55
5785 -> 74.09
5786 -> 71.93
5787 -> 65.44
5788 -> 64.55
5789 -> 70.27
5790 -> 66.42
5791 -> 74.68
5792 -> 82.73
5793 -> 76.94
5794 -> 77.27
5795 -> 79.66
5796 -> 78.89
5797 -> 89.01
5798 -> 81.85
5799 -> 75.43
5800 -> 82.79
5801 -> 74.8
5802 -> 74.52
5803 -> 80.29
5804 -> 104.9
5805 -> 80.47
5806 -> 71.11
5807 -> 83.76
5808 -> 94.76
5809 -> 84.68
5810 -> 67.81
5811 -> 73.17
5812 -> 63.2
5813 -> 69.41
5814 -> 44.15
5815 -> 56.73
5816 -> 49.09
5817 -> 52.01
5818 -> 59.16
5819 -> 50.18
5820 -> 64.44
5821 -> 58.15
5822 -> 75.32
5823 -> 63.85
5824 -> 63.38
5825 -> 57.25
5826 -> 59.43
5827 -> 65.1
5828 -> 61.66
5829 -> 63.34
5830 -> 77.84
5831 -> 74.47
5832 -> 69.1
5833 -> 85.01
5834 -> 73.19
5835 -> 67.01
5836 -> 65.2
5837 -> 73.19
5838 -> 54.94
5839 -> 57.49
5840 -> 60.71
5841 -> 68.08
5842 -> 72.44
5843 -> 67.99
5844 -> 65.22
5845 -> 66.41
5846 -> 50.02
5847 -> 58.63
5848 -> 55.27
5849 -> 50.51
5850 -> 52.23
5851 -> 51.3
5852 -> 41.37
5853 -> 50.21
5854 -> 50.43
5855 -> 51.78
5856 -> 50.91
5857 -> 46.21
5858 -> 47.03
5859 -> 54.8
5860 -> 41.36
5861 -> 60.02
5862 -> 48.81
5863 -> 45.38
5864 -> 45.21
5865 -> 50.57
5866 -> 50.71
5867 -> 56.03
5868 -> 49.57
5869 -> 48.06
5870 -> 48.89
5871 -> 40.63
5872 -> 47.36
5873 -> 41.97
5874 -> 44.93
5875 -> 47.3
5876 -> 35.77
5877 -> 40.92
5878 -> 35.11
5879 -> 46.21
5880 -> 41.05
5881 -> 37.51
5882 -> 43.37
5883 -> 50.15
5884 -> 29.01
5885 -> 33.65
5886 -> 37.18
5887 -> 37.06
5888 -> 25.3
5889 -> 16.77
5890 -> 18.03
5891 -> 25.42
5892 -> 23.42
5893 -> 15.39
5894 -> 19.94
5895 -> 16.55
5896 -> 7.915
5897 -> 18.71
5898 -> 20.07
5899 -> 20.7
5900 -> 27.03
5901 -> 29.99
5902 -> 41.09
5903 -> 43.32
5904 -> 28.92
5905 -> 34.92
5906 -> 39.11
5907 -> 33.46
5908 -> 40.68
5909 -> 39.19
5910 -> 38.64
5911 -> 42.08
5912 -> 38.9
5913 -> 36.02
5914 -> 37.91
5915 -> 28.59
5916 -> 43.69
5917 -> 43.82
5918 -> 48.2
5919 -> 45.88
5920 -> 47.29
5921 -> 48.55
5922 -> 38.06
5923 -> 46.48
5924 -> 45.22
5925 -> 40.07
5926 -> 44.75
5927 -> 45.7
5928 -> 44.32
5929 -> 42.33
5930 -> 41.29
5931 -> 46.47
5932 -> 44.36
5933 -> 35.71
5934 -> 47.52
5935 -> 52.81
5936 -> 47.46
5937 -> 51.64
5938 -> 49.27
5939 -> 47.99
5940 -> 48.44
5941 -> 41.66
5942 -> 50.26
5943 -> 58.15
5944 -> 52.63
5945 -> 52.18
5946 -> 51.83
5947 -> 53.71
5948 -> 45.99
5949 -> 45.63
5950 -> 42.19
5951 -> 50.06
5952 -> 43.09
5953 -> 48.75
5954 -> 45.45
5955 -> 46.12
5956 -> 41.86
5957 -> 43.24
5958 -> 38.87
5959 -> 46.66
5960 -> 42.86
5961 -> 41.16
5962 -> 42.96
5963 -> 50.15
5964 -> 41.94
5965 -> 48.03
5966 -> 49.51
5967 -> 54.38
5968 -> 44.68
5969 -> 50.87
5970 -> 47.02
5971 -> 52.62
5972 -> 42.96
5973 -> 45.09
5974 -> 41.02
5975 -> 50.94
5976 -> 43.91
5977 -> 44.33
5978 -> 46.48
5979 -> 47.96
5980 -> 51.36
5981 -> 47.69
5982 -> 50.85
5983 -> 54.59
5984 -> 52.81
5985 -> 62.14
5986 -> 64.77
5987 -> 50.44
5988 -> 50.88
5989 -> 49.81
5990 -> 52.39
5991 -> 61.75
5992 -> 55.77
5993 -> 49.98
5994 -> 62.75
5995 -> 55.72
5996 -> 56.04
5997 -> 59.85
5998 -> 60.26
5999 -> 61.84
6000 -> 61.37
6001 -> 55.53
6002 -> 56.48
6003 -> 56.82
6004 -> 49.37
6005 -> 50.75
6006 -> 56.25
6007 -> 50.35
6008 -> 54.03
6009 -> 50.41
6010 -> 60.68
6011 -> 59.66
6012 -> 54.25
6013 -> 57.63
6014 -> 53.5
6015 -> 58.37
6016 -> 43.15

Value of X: 0.39 mag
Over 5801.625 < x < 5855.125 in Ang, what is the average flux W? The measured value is 64.9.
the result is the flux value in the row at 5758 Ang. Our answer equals 78.15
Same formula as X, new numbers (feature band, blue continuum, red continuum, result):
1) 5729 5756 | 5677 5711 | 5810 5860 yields -0.13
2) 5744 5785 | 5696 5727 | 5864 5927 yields -0.19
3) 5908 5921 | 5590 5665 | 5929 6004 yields 0.21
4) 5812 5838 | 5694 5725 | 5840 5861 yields -0.13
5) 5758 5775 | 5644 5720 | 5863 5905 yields -0.24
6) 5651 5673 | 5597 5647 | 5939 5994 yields -0.15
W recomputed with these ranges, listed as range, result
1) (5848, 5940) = 40.5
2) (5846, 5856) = 51.2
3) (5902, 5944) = 43.2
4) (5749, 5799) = 69.1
